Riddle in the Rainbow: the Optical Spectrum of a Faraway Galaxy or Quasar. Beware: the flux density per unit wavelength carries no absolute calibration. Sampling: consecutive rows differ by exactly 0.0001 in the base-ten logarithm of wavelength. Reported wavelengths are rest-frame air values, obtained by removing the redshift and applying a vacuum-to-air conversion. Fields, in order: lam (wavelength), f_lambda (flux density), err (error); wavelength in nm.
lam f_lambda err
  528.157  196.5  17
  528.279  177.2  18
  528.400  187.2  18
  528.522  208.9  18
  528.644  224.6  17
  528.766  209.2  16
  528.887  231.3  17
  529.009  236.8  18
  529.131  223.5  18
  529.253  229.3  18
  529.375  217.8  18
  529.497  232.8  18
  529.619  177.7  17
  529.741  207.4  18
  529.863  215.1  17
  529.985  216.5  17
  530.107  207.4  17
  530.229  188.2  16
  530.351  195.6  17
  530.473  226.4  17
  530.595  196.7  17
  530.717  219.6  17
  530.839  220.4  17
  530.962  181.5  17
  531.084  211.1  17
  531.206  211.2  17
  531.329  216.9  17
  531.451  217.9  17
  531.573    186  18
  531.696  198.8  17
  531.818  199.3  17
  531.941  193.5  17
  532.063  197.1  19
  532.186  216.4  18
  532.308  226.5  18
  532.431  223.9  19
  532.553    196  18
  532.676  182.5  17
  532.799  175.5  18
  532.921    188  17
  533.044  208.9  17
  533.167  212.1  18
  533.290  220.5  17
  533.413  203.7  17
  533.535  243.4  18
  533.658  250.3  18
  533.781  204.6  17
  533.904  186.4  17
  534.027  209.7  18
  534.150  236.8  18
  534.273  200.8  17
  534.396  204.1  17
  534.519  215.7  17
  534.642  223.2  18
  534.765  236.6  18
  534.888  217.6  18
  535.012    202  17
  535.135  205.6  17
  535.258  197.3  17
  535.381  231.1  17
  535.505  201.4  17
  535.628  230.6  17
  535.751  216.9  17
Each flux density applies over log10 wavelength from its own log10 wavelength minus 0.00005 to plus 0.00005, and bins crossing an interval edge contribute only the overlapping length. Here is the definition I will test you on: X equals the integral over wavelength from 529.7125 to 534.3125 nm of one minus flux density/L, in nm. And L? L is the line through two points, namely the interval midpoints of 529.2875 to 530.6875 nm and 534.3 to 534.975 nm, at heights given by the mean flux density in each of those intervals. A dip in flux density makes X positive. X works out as 0.10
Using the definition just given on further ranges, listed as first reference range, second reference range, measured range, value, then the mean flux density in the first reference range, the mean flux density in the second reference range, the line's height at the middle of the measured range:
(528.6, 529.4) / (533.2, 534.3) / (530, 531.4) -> 0.10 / 225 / 218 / 222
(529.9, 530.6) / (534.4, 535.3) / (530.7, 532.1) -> 0.03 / 206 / 214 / 208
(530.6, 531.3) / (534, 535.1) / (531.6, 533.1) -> 0.08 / 208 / 216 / 211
